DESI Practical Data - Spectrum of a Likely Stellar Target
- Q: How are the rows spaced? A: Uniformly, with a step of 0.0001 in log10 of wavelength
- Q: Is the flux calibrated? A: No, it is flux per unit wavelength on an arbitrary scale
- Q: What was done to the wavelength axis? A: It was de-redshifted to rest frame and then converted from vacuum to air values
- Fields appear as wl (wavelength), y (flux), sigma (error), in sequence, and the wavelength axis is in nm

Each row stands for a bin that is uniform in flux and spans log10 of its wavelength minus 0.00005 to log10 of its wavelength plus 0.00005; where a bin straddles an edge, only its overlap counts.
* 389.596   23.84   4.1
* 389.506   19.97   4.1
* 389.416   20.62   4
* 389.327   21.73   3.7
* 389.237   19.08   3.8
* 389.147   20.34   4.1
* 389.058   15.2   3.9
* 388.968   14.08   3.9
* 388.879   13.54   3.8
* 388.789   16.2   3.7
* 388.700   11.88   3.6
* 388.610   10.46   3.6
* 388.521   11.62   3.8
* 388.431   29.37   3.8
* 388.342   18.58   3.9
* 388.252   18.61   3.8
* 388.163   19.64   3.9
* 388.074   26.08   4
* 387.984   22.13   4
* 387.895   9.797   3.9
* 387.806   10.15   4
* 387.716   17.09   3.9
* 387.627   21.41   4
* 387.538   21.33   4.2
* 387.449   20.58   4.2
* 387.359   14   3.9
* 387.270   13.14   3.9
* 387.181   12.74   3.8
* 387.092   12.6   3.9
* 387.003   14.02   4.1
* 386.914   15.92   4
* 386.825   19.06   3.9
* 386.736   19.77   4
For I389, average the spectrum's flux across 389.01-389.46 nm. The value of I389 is 19.4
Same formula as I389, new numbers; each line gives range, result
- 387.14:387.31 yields 13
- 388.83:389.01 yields 13.9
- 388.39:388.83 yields 15.8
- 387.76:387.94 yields 10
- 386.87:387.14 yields 14.2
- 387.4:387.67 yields 21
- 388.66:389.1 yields 14.2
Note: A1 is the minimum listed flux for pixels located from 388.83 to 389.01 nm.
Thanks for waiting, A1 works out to 13.54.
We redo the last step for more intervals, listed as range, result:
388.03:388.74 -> 10.46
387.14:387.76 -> 12.74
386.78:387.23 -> 12.6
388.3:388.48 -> 18.58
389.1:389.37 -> 19.08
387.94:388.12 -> 22.13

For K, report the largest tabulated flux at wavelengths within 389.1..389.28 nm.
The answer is 20.34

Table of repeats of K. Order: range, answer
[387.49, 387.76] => 21.41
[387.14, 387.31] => 13.14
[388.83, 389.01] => 14.08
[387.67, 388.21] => 26.08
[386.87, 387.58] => 21.33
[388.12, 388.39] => 19.64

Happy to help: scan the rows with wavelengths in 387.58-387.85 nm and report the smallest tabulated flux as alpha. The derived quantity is 10.15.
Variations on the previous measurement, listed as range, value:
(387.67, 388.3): 9.797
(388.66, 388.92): 11.88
